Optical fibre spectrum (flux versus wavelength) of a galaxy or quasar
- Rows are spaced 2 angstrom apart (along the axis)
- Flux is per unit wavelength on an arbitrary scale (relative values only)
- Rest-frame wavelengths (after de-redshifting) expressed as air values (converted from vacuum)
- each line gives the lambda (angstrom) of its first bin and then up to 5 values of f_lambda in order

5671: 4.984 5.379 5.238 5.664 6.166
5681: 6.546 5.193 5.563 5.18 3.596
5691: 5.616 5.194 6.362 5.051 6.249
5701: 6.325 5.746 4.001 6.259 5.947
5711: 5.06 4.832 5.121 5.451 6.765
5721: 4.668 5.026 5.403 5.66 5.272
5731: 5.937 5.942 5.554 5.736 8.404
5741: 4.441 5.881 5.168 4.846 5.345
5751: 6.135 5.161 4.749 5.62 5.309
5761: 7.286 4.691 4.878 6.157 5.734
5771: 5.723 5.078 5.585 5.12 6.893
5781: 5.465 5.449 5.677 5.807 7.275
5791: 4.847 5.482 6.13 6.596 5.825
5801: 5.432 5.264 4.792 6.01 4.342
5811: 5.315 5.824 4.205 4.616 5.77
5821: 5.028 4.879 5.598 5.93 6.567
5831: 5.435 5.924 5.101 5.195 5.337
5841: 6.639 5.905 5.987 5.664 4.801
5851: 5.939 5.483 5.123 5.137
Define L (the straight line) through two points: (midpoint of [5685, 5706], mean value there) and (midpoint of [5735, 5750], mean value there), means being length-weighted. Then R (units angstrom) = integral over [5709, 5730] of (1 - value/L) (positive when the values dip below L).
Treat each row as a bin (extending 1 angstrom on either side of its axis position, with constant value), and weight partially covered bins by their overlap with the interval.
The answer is 0.6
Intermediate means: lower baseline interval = 5.34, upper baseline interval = 5.68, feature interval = 5.36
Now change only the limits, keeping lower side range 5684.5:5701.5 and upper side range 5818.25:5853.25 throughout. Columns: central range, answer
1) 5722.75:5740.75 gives -1.23 angstrom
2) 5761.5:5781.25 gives -0.15 angstrom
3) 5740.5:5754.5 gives 0.54 angstrom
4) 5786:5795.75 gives -0.60 angstrom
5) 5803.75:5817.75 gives 1.41 angstrom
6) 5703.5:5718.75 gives 0.35 angstrom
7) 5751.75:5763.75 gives 0.04 angstrom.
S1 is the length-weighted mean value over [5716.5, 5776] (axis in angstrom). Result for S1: 5.59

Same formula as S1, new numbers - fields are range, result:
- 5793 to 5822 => 5.37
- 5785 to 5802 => 5.91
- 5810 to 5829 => 5.31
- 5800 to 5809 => 5.26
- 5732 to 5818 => 5.58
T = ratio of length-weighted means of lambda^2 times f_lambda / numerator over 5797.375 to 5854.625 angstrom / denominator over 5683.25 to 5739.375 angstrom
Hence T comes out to 1.03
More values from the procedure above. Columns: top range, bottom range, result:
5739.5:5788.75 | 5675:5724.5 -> 1.04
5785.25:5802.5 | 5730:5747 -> 1.03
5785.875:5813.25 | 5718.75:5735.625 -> 1.04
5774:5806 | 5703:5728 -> 1.10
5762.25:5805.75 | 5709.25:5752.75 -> 1.03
